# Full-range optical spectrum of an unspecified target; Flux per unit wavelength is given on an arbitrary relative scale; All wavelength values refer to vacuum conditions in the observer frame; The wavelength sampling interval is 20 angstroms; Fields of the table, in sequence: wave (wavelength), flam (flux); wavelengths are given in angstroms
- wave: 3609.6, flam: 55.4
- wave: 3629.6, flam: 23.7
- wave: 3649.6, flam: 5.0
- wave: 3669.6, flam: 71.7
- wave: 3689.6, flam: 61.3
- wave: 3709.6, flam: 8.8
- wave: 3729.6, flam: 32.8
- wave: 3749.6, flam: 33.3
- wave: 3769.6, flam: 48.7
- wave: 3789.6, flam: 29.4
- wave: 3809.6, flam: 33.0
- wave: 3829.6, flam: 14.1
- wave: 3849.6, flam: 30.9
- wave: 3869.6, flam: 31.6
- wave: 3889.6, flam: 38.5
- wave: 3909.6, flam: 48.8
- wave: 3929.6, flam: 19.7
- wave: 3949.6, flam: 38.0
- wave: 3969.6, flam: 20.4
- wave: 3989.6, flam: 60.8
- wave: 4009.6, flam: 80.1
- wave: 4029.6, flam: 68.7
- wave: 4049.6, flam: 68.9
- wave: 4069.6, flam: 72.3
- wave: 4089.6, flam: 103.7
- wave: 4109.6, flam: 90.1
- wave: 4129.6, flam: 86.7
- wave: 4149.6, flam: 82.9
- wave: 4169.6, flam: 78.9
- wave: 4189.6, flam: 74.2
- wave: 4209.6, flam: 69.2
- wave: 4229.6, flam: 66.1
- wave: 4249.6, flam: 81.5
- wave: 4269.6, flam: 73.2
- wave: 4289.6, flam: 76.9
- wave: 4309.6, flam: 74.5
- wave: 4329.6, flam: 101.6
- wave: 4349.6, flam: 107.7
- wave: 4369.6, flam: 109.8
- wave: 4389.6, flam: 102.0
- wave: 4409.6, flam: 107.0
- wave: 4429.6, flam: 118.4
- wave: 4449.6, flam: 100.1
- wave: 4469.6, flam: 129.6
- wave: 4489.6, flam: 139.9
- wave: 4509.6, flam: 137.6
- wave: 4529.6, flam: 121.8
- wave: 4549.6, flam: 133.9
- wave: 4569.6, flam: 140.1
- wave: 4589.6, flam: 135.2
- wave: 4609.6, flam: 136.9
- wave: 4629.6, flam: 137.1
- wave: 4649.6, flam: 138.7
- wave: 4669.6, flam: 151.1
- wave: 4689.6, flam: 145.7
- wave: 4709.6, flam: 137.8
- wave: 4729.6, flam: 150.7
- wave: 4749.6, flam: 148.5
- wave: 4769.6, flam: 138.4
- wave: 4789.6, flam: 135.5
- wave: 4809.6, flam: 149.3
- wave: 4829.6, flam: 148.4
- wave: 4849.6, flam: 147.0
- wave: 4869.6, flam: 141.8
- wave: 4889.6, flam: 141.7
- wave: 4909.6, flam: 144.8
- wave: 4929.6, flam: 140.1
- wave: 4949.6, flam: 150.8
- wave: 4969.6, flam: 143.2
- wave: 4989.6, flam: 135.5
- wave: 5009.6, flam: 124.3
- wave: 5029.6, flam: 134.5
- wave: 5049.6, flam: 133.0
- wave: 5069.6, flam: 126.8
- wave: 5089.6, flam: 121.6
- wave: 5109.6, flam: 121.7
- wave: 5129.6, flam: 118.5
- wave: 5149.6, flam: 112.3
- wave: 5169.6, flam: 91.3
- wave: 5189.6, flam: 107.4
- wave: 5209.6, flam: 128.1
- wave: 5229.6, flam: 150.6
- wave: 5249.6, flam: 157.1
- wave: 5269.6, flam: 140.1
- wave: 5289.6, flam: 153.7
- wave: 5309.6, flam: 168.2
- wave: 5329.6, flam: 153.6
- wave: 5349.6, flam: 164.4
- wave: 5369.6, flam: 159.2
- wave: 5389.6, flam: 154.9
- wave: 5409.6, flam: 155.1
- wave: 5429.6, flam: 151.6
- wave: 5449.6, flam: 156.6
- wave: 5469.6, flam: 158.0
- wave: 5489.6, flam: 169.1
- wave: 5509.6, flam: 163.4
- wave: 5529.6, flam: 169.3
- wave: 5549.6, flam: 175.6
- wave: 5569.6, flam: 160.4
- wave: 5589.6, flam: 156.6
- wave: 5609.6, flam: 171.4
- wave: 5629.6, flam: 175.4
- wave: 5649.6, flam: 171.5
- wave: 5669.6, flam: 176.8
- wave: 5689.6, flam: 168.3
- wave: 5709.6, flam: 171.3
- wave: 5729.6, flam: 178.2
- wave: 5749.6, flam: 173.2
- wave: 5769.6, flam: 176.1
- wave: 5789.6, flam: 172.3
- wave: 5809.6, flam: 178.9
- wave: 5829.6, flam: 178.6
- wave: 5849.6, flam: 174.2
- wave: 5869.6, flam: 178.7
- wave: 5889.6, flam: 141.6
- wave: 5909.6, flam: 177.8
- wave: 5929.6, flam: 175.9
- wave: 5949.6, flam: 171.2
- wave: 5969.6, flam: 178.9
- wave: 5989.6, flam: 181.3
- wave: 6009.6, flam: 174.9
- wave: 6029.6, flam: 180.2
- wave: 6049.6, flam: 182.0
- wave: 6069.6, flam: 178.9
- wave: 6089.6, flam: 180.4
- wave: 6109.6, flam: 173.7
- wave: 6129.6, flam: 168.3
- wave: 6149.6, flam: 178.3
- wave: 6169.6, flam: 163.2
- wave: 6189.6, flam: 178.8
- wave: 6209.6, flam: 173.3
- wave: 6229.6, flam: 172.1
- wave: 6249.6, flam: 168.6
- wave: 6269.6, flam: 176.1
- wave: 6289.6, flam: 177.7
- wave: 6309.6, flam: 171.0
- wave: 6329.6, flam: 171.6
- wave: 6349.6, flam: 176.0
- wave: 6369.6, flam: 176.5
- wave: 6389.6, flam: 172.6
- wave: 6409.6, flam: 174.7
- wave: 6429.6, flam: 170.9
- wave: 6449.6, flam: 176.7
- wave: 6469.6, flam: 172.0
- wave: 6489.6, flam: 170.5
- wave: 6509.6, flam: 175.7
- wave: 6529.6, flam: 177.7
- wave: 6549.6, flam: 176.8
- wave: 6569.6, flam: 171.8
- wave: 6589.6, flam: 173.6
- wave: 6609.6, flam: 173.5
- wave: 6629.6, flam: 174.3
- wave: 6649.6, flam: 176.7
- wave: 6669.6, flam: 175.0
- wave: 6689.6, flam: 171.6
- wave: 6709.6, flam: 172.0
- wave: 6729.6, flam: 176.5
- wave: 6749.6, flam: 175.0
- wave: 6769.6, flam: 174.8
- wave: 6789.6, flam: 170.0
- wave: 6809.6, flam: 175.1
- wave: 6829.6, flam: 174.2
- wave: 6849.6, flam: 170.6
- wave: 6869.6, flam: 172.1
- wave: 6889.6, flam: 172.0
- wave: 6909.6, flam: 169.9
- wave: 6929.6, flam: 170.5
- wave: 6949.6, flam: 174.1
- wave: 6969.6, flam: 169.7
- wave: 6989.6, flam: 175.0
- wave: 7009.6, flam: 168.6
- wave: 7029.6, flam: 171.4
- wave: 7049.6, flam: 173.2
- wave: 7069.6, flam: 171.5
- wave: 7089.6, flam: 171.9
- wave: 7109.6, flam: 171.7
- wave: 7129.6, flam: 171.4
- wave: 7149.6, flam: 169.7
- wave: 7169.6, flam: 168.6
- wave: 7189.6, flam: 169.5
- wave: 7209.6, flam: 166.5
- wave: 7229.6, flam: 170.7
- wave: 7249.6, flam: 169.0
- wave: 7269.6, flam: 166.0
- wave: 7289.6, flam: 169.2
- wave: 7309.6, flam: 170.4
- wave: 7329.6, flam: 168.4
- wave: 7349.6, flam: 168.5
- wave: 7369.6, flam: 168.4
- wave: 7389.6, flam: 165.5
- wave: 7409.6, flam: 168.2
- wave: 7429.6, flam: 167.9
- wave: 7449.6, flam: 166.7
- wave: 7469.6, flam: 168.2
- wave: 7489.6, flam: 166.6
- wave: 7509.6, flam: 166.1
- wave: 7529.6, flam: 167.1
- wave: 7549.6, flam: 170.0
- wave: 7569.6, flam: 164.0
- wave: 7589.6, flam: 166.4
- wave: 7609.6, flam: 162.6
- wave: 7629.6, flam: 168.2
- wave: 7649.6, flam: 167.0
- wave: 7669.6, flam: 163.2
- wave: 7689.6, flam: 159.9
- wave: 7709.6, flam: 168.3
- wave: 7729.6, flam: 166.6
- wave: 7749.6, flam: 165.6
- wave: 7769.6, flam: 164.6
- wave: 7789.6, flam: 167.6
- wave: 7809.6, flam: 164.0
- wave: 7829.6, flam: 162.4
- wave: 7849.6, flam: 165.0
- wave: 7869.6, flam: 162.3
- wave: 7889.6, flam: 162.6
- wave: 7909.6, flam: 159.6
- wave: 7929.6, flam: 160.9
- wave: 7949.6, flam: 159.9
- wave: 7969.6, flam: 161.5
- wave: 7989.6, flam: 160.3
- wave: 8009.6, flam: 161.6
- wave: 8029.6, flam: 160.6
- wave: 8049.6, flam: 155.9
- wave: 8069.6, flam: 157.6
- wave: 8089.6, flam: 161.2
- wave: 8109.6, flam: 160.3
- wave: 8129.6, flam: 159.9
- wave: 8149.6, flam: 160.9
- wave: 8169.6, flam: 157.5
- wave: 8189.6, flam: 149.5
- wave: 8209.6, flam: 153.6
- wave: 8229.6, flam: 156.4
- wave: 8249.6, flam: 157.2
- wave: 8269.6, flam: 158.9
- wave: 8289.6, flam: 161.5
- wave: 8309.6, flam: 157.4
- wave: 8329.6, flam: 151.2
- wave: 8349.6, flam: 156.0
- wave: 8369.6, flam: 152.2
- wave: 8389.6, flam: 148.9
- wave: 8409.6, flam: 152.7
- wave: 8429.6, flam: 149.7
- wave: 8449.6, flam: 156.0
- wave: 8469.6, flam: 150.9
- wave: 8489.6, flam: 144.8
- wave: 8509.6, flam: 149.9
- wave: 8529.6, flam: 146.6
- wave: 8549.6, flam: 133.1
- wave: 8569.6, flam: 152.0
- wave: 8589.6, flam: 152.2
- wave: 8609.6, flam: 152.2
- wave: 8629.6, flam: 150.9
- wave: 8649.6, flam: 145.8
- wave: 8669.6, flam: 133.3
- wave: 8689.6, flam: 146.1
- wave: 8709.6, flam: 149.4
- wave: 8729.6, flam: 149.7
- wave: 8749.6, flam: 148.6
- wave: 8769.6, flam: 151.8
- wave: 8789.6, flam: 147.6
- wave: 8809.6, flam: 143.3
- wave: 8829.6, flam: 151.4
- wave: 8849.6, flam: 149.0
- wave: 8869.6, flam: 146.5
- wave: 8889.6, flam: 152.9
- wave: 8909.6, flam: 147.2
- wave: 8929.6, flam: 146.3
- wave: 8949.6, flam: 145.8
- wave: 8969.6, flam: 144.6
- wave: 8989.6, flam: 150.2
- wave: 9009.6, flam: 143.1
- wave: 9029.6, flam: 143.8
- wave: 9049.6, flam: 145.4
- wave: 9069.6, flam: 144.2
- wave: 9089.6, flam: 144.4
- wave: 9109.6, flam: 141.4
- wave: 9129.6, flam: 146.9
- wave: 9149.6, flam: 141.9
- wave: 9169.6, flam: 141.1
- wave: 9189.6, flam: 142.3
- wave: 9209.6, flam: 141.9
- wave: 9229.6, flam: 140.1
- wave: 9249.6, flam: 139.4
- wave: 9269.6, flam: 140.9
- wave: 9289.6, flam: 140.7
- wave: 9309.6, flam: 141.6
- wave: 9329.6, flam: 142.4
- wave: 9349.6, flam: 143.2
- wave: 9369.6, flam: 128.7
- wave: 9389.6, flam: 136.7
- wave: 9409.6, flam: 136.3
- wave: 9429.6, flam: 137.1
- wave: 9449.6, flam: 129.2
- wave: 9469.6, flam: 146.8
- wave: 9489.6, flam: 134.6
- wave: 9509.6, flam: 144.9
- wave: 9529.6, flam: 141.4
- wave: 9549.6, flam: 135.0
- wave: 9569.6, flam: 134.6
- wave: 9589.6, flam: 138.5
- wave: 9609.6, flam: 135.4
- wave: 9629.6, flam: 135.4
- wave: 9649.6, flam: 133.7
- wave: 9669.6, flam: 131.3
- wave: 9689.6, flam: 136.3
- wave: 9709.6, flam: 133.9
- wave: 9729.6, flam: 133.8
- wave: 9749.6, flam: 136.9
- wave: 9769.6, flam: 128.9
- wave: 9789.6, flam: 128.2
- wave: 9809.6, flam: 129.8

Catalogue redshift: 0.000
